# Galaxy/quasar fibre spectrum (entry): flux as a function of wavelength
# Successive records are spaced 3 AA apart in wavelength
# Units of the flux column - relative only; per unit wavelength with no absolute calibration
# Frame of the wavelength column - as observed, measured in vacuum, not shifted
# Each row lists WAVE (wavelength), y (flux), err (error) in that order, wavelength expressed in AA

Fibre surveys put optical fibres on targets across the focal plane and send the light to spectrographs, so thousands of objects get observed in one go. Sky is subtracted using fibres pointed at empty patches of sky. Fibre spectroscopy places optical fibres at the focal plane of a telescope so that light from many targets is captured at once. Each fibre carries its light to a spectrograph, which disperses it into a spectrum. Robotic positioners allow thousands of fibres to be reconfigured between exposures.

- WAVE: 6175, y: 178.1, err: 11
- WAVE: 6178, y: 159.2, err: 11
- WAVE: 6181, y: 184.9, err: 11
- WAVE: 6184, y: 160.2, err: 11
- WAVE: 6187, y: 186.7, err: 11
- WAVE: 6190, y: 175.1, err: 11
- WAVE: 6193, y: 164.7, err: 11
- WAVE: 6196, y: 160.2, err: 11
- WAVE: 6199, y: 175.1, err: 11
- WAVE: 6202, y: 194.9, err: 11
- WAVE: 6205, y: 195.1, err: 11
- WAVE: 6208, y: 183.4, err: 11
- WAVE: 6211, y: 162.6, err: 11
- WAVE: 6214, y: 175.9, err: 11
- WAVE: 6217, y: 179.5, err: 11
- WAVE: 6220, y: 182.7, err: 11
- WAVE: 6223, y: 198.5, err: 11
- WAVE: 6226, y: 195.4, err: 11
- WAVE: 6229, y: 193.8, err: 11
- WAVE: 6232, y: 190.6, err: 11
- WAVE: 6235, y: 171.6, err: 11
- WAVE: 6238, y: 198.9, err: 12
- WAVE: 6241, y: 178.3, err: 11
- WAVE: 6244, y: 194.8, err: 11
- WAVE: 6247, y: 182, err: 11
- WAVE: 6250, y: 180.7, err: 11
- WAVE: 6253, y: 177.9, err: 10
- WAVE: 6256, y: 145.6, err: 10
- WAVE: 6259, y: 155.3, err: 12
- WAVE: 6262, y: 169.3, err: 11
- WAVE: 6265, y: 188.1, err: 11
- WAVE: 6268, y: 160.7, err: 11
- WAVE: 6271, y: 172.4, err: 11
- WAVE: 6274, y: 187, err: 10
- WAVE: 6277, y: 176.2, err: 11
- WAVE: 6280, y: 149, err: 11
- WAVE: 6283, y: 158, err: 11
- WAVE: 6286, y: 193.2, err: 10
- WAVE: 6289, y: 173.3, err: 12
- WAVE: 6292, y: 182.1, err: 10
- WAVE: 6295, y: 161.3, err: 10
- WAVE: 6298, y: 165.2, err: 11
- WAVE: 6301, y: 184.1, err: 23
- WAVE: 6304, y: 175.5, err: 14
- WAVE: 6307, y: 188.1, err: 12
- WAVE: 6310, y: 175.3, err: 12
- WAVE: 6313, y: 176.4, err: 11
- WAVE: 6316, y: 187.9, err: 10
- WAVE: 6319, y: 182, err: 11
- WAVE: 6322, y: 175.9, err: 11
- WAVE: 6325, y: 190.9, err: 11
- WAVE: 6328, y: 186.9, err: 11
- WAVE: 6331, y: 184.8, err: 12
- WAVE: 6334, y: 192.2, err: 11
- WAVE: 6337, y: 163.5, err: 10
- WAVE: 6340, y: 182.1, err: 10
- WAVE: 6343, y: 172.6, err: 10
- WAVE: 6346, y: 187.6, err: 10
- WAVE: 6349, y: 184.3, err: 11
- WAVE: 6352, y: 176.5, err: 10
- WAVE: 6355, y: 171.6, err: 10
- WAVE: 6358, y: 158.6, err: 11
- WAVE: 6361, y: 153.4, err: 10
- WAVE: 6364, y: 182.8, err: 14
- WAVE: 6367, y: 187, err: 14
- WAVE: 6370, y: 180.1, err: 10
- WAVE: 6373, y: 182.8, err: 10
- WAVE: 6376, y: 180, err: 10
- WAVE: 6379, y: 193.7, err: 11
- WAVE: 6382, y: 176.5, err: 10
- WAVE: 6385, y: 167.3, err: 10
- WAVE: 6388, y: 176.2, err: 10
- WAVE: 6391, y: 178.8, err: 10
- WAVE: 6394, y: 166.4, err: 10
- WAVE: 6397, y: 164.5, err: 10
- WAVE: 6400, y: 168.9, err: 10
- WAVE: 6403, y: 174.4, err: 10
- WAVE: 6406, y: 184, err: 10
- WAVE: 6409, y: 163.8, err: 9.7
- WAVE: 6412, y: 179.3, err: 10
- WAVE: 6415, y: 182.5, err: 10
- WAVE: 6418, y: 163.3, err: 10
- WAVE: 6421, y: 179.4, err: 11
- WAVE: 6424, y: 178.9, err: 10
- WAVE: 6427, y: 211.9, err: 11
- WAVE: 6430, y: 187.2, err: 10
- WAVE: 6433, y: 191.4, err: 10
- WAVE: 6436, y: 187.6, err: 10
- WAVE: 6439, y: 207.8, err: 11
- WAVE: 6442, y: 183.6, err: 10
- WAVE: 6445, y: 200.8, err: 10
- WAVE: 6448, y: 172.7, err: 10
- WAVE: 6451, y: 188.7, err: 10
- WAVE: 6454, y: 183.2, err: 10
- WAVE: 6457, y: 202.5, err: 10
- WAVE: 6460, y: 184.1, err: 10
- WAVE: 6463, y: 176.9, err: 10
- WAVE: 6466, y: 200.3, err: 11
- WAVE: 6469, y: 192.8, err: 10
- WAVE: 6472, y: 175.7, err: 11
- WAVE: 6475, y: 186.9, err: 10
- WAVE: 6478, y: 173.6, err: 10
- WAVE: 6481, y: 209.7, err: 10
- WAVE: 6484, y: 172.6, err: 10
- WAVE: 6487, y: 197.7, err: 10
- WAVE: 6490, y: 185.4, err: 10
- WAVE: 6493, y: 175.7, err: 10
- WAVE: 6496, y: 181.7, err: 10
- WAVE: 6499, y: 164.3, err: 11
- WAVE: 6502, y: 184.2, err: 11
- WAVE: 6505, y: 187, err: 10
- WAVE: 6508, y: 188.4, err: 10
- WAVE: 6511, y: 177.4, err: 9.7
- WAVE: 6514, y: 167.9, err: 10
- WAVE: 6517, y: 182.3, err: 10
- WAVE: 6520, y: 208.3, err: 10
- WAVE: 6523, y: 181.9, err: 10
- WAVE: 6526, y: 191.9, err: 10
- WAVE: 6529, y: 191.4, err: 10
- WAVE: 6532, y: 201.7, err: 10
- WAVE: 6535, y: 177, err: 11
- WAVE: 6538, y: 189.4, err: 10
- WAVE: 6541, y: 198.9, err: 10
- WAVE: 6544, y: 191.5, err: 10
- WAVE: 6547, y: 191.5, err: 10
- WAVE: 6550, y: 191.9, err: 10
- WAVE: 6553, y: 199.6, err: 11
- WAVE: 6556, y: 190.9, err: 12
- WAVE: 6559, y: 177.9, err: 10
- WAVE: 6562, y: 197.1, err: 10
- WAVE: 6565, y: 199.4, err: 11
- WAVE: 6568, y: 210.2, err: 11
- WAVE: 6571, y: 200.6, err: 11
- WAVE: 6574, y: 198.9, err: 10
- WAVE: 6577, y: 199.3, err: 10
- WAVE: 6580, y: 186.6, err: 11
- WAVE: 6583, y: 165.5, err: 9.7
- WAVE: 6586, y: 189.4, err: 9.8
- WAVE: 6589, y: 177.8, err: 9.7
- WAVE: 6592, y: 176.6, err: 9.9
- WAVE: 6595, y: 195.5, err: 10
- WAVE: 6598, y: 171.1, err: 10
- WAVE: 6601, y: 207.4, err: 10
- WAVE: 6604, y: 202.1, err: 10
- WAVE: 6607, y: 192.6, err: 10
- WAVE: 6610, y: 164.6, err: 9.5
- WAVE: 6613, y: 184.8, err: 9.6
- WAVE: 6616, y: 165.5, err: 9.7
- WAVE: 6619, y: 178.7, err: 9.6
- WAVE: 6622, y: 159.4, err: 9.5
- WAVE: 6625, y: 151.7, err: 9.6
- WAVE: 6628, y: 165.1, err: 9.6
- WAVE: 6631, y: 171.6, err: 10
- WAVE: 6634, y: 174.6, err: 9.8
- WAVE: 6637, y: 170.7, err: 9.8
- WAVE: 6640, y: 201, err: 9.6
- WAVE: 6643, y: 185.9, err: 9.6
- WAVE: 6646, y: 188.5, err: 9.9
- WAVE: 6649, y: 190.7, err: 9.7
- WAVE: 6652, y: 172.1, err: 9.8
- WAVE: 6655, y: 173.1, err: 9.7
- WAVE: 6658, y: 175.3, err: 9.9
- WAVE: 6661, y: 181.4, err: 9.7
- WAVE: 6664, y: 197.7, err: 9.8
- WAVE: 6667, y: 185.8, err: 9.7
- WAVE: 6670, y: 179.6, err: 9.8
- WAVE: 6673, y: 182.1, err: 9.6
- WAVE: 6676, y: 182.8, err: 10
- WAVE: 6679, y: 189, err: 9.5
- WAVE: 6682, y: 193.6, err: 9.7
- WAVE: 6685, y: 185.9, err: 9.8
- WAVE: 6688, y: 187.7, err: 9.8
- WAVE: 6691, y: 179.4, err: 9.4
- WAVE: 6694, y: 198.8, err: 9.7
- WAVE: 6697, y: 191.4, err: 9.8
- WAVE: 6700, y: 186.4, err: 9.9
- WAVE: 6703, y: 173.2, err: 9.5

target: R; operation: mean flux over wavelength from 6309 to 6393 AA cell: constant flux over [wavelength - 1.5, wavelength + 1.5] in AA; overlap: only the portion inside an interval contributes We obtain 179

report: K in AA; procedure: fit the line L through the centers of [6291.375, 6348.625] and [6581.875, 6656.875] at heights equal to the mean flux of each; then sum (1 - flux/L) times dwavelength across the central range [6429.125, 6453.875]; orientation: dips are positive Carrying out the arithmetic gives -1.4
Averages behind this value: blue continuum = 180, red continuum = 179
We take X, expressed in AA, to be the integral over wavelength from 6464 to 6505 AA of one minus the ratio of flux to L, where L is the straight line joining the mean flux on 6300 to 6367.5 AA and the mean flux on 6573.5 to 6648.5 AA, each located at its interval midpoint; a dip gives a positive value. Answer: -1.1 AA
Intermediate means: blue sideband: 179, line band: 185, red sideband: 181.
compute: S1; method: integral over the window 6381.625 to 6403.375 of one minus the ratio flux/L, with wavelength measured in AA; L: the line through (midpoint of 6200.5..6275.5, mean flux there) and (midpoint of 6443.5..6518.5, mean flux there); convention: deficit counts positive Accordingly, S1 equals 1.4 AA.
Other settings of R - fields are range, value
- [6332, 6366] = 175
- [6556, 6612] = 190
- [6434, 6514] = 186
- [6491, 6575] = 189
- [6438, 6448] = 193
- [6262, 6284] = 170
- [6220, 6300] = 177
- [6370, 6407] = 176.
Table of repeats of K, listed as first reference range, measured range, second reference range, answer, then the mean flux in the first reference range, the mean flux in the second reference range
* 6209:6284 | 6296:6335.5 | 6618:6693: -0.9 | 177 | 180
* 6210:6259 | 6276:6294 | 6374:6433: 0.9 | 181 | 178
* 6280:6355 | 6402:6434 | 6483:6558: 0.2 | 178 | 187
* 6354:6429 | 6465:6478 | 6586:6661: -0.7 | 176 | 179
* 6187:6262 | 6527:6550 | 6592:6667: -1.5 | 180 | 180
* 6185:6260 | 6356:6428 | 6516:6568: 4.1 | 180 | 193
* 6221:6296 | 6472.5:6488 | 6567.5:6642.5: -0.6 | 178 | 182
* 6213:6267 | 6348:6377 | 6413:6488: 1.5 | 181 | 188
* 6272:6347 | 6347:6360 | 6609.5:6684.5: 0.4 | 178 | 179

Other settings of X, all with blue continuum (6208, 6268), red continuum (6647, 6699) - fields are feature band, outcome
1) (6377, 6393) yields 0.30 AA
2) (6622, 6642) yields 1.39 AA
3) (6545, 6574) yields -1.87 AA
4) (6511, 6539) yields -0.63 AA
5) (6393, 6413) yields 1.12 AA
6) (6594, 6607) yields -0.68 AA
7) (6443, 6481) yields -1.02 AA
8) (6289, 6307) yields 0.56 AA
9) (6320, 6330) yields -0.20 AA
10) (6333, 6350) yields 0.10 AA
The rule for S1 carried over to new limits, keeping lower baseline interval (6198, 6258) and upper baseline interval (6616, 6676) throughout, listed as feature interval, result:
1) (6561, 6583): -2.19 AA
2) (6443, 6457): -0.61 AA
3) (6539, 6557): -1.50 AA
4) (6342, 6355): 0.13 AA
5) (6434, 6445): -0.84 AA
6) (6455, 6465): -0.45 AA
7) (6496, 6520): -0.17 AA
